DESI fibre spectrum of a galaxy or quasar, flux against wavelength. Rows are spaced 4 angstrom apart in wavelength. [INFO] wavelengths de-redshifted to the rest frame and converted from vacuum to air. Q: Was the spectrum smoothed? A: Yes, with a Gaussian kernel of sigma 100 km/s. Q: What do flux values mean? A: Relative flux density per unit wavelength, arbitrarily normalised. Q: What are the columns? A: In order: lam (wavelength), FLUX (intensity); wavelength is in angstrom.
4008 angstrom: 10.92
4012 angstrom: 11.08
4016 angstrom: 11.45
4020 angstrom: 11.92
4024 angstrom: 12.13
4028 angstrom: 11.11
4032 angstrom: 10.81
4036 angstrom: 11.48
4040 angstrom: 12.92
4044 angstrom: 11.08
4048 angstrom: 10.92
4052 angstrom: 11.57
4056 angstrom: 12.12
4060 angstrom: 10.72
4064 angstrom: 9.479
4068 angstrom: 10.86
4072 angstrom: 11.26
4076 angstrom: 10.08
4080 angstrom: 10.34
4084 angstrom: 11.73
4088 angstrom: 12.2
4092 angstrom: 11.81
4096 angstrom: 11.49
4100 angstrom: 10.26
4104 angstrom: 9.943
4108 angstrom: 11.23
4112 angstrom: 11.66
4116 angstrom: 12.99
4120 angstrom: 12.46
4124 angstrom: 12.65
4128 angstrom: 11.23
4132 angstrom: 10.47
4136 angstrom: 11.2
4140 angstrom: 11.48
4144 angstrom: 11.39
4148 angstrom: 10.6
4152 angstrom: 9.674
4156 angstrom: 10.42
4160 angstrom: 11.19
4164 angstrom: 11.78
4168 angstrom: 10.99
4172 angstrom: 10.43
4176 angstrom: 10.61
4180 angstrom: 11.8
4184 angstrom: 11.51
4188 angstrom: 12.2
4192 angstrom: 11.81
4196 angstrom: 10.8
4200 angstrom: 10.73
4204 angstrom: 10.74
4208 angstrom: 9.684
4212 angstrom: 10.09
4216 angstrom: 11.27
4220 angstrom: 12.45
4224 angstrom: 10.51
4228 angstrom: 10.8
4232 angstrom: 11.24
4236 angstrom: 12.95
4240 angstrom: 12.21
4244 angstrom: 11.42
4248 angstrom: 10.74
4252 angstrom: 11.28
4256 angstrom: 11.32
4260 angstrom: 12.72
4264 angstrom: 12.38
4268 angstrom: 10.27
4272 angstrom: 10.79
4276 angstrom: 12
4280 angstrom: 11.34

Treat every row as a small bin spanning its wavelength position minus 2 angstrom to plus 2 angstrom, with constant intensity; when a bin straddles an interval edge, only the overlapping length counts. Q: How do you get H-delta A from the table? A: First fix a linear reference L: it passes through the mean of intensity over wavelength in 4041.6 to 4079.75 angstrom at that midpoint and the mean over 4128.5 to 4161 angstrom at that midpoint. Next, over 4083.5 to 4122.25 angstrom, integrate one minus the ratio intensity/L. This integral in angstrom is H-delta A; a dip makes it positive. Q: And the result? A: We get -2.59 angstrom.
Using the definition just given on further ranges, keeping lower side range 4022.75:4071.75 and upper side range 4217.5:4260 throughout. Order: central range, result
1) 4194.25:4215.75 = 1.91 angstrom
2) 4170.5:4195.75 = 0.20 angstrom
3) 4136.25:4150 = 0.29 angstrom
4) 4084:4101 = -0.33 angstrom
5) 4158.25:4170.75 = 0.18 angstrom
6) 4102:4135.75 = -0.58 angstrom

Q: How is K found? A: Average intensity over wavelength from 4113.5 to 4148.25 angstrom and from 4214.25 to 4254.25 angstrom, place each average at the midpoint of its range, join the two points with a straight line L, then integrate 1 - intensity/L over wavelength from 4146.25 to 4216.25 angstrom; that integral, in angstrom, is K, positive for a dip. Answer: 4.1 angstrom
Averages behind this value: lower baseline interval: 11.7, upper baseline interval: 11.5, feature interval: 10.9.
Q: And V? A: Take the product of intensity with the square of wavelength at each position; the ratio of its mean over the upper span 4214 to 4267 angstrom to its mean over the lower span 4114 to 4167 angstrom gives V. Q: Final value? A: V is 1.1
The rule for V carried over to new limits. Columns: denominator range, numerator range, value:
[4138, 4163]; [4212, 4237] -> 1.09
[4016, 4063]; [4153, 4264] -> 1.06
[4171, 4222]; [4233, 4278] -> 1.08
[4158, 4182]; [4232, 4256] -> 1.08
